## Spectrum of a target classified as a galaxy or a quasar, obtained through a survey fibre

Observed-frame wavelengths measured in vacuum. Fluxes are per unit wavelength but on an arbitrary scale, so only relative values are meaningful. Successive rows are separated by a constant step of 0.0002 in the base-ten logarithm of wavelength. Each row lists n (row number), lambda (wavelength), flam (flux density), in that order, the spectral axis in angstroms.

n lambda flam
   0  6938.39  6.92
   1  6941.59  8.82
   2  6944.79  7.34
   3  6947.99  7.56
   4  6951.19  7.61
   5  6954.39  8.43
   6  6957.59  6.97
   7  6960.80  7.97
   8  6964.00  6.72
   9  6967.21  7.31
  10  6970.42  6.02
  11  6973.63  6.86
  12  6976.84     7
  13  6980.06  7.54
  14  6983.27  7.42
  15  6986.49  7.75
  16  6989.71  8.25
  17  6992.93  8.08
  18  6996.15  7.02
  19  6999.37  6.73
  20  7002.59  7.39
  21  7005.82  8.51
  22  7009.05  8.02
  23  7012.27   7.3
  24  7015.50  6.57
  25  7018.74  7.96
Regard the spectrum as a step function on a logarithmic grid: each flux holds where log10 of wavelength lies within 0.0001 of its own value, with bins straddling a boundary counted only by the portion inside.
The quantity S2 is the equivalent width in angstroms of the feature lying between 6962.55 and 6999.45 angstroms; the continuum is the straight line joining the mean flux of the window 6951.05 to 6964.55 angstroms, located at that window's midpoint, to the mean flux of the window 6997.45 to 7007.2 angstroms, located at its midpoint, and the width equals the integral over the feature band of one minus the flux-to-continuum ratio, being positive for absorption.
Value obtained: 1.5 angstroms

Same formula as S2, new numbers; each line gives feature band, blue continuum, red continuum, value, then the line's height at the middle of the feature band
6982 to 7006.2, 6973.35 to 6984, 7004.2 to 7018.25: -0.61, 7.42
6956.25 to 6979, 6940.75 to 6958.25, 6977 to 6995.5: 2.21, 7.75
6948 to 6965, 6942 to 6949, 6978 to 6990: 0.21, 7.66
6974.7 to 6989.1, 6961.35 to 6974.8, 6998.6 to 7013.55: -0.68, 7.12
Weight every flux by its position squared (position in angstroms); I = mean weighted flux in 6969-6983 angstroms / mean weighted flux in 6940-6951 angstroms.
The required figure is 0.89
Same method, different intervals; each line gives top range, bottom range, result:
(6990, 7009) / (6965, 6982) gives 1.11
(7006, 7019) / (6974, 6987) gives 1.03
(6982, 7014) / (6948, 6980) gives 1.07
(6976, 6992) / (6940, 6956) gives 0.97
